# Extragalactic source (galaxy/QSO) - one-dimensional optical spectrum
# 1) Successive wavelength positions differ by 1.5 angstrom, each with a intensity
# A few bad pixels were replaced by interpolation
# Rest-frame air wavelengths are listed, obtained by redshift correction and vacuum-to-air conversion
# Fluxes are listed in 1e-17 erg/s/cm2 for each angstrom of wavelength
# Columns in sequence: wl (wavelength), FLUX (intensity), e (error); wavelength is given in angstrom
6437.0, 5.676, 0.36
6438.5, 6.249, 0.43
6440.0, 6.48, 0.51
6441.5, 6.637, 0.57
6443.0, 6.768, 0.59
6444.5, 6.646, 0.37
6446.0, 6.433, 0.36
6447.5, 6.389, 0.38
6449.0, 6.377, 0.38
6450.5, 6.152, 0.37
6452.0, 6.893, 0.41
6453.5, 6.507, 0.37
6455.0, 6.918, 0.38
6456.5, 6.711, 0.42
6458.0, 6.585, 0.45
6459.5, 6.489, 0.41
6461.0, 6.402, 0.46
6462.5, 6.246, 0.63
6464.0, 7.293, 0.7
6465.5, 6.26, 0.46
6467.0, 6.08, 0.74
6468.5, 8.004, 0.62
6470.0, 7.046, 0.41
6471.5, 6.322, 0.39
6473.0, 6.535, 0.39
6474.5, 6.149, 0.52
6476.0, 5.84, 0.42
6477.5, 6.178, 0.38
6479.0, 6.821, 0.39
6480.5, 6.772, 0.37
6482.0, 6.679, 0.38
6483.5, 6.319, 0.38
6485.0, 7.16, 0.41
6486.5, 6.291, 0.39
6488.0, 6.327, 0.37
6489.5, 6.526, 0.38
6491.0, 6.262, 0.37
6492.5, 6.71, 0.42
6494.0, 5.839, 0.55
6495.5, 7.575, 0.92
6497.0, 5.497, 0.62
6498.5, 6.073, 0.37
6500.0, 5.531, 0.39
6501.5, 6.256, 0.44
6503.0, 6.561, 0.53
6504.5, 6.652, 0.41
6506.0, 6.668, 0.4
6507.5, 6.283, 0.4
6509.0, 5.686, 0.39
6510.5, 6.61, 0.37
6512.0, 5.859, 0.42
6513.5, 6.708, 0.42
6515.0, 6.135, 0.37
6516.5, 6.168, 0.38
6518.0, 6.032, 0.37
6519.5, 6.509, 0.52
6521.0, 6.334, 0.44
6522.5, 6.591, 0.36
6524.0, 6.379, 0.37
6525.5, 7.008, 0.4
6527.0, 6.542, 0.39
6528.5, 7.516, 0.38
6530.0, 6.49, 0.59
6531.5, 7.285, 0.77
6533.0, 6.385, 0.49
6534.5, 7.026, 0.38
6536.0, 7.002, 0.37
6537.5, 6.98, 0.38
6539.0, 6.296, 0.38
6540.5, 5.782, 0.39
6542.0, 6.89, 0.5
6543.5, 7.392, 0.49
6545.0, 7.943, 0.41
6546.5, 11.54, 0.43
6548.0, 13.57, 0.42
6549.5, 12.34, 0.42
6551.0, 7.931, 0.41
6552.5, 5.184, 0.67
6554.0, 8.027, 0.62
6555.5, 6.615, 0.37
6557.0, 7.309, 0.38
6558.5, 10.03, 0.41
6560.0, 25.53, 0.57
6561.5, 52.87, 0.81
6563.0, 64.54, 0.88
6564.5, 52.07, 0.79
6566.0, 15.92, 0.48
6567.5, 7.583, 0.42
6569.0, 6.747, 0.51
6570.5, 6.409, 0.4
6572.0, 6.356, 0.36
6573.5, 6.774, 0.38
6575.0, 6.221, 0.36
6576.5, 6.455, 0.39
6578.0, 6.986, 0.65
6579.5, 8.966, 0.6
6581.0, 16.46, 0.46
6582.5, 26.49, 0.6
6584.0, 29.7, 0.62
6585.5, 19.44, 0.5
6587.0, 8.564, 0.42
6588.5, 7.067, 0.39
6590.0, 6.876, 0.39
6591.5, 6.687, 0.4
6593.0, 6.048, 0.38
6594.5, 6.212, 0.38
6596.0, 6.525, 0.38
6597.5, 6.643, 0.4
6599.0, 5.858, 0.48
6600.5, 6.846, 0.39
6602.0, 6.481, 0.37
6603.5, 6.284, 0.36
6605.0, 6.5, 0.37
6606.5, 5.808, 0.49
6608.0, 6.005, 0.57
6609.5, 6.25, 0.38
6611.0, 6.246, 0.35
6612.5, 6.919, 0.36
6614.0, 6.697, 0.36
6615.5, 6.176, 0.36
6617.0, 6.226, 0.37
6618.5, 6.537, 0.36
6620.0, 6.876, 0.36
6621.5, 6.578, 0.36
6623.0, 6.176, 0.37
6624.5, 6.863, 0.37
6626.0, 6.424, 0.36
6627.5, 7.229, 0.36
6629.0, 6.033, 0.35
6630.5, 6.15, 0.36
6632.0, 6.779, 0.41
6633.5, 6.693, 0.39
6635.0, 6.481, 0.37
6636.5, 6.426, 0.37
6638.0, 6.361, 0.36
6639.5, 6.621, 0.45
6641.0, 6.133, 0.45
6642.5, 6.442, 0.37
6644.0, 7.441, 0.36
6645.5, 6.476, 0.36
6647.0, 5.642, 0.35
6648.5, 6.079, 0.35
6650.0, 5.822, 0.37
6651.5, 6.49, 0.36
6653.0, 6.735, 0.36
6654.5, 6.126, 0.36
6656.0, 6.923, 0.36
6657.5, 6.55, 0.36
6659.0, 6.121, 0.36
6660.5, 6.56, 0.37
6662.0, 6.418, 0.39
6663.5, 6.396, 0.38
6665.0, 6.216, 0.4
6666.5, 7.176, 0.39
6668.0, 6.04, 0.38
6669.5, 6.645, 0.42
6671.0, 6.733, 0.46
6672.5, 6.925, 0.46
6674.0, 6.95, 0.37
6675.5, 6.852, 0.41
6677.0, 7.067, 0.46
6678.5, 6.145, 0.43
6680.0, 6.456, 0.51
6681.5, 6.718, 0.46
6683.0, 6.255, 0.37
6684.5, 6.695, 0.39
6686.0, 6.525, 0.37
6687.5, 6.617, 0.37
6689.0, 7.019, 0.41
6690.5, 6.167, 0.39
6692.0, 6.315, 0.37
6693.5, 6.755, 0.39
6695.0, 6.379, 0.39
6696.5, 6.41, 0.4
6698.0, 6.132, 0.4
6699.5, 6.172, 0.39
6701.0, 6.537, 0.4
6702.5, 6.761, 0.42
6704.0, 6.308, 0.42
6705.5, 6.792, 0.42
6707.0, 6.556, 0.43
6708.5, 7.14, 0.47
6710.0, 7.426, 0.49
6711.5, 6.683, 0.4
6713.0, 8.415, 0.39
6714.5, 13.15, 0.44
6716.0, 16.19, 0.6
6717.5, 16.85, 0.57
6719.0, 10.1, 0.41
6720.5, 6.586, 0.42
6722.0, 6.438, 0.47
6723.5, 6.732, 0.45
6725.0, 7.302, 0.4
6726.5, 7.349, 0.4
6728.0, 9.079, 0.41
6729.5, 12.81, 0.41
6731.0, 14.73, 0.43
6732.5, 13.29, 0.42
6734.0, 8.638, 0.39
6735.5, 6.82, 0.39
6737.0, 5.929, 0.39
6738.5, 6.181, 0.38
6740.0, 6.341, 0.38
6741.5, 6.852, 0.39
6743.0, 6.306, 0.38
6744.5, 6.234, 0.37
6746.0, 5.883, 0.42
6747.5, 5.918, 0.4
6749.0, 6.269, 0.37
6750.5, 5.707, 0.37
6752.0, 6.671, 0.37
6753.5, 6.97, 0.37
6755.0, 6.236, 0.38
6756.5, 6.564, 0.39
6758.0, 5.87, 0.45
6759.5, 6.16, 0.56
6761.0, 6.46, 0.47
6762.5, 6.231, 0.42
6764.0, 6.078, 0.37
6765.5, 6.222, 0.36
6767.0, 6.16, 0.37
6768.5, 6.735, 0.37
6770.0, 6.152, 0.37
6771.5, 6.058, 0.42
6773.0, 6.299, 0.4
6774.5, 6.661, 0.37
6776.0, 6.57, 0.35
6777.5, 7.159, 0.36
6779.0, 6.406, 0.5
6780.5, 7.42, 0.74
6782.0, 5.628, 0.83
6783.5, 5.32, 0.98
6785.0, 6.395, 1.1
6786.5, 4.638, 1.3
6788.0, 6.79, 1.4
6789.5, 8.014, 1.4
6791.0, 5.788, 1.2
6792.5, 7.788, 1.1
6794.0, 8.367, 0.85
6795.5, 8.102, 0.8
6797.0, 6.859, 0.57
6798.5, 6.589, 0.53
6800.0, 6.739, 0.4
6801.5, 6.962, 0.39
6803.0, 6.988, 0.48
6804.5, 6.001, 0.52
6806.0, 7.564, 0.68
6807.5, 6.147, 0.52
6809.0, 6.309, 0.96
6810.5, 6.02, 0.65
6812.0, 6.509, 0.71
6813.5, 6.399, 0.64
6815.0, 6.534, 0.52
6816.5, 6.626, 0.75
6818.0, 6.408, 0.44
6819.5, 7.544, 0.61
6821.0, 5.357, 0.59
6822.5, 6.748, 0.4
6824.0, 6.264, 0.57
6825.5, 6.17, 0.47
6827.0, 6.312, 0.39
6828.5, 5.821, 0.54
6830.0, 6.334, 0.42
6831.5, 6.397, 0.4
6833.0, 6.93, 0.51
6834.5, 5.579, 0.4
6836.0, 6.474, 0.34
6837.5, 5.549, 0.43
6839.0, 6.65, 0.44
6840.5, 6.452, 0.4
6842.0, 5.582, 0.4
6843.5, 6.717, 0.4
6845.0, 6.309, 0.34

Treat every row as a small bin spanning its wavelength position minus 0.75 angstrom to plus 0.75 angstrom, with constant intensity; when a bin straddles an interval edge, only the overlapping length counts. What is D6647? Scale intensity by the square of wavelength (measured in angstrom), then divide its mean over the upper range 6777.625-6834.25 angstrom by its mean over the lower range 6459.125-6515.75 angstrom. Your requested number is 1.12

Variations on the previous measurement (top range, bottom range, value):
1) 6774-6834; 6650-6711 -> 1.04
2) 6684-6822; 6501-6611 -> 0.74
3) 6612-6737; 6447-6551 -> 1.12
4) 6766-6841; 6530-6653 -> 0.70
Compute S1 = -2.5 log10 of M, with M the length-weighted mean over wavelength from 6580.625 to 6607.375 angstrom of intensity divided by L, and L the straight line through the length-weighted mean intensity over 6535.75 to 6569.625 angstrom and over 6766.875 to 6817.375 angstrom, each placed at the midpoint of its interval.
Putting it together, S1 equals 0.367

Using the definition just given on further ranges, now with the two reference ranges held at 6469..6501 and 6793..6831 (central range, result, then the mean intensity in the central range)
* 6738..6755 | 0.048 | 6.3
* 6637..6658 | 0.018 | 6.42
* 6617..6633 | -0.007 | 6.55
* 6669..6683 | -0.026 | 6.7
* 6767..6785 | 0.036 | 6.39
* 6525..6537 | -0.075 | 6.91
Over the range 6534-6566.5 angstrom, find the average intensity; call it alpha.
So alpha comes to 15.9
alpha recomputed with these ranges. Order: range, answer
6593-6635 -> 6.44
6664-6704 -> 6.56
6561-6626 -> 11.6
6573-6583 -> 10.9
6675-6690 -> 6.62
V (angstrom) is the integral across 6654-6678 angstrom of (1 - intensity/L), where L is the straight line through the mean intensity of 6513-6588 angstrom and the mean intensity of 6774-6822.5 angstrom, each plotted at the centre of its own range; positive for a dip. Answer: 7.4 angstrom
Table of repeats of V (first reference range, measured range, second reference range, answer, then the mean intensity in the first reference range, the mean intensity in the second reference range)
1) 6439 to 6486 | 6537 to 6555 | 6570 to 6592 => 3.0 angstrom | 6.58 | 11.4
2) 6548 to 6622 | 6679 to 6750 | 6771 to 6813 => 6.6 angstrom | 11.9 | 6.65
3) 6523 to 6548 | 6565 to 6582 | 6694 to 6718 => -4.5 angstrom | 7.34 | 8.26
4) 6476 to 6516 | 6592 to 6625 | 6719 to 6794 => 1.2 angstrom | 6.37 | 7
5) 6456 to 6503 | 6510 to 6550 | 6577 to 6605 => 4.7 angstrom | 6.48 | 10.3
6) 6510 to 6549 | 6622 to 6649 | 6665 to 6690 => 1.3 angstrom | 7.15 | 6.66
